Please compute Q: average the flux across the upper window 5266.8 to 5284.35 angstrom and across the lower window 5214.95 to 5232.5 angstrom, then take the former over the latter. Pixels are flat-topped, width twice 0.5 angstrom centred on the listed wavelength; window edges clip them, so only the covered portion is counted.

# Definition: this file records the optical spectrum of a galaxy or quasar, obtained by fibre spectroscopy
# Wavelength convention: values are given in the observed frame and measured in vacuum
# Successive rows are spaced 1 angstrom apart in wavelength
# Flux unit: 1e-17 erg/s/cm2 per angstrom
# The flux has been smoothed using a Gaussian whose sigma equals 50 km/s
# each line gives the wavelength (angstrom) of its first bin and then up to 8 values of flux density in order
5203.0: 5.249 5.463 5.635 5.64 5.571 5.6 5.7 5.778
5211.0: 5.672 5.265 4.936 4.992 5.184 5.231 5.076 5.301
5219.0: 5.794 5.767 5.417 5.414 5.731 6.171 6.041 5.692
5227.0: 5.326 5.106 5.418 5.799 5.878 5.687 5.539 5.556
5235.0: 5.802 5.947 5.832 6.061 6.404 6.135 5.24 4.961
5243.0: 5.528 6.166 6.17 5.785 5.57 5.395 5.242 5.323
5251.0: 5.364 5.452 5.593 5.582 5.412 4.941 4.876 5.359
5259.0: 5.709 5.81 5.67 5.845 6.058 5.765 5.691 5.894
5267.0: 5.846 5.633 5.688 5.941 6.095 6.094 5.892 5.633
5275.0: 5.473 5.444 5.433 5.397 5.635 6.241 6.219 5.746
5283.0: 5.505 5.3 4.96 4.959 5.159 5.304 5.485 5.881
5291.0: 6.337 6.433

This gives 1.03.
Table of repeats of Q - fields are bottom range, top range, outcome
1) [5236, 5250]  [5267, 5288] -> 0.98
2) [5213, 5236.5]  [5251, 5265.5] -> 1.00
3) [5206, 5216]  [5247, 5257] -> 0.99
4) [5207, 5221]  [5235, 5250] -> 1.06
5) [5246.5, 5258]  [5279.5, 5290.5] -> 1.03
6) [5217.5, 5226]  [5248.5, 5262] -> 0.95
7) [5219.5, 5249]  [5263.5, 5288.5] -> 0.99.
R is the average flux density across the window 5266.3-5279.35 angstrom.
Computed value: 5.71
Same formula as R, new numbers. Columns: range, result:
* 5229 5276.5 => 5.67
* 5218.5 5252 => 5.67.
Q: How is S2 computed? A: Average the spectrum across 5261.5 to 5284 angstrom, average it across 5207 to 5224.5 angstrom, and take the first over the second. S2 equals 1.05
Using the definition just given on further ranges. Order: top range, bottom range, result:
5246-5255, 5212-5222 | 1.03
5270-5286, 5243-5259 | 1.03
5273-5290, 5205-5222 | 1.01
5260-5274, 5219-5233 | 1.03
